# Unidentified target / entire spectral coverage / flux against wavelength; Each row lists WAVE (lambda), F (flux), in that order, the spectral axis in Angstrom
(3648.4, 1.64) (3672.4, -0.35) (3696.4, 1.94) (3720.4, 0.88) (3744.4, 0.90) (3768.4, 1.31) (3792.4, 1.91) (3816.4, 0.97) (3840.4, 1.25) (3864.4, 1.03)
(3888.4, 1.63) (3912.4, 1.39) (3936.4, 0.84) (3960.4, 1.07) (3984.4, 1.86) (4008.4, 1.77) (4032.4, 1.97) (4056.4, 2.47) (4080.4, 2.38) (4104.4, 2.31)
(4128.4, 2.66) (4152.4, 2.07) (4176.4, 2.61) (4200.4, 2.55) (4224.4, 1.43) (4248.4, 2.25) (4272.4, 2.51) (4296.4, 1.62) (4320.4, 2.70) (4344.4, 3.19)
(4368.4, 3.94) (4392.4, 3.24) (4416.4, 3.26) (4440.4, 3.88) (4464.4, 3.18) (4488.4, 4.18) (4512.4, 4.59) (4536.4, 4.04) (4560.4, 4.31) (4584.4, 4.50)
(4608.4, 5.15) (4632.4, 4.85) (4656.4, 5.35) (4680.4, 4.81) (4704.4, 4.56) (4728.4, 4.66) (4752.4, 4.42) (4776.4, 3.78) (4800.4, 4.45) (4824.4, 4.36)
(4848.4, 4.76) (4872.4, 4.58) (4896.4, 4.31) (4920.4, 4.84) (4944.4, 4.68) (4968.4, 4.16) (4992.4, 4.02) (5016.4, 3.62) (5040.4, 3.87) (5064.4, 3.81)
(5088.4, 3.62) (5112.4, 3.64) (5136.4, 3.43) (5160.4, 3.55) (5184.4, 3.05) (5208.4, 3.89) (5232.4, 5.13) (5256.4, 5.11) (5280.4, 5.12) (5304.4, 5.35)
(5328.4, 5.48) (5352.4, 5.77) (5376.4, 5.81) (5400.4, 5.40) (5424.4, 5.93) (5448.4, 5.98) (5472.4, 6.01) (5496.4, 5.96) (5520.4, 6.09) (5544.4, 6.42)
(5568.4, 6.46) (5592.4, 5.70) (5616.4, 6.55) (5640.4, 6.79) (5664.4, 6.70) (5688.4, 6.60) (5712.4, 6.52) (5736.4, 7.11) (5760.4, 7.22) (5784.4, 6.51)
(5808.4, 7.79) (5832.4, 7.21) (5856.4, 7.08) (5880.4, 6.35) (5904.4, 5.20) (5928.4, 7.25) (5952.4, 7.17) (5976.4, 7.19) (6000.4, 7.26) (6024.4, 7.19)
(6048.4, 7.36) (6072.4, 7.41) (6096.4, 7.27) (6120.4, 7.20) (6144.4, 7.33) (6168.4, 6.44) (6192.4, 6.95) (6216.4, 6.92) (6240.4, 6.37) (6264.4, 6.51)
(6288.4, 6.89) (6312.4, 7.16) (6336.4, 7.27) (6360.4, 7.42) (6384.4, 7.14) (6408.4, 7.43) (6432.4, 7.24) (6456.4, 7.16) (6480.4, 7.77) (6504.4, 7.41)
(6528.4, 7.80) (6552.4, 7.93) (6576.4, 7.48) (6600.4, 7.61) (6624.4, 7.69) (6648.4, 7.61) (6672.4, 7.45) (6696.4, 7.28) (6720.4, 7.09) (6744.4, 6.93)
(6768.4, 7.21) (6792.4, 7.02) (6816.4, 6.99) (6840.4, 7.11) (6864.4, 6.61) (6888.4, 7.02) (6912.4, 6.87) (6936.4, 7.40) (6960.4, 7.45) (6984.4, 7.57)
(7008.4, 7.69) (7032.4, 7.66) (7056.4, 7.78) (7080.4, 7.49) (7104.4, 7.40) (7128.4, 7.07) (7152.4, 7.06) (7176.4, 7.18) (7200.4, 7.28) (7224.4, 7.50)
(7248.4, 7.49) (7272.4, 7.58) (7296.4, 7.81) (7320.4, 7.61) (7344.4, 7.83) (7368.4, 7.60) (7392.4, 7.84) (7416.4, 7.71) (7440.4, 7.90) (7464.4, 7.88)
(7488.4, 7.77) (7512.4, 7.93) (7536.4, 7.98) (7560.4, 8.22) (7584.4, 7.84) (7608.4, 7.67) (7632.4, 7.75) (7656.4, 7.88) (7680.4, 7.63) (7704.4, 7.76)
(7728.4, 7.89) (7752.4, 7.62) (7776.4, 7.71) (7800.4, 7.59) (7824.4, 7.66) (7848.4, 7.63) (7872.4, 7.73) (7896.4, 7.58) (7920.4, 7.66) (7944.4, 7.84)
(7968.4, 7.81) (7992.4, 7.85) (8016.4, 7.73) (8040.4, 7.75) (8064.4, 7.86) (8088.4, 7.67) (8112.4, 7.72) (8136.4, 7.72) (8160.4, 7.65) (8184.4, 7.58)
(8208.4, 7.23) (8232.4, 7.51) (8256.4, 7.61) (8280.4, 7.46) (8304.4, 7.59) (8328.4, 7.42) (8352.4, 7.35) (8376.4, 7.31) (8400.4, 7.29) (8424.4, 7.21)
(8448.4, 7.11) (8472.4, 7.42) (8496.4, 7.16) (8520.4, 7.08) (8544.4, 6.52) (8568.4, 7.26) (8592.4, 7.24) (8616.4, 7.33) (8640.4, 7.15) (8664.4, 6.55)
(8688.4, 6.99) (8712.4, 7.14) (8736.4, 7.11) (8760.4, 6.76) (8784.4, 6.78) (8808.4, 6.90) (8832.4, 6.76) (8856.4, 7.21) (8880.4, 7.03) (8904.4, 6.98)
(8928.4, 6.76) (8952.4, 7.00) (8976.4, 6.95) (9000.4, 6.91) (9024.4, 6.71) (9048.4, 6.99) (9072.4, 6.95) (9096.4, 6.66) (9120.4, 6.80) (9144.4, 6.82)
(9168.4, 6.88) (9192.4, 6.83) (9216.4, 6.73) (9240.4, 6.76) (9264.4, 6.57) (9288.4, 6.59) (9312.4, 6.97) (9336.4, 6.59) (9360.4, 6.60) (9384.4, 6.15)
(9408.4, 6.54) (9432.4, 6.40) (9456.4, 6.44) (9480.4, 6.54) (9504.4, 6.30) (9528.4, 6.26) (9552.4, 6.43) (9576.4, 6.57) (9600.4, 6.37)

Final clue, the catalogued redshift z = 0.000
